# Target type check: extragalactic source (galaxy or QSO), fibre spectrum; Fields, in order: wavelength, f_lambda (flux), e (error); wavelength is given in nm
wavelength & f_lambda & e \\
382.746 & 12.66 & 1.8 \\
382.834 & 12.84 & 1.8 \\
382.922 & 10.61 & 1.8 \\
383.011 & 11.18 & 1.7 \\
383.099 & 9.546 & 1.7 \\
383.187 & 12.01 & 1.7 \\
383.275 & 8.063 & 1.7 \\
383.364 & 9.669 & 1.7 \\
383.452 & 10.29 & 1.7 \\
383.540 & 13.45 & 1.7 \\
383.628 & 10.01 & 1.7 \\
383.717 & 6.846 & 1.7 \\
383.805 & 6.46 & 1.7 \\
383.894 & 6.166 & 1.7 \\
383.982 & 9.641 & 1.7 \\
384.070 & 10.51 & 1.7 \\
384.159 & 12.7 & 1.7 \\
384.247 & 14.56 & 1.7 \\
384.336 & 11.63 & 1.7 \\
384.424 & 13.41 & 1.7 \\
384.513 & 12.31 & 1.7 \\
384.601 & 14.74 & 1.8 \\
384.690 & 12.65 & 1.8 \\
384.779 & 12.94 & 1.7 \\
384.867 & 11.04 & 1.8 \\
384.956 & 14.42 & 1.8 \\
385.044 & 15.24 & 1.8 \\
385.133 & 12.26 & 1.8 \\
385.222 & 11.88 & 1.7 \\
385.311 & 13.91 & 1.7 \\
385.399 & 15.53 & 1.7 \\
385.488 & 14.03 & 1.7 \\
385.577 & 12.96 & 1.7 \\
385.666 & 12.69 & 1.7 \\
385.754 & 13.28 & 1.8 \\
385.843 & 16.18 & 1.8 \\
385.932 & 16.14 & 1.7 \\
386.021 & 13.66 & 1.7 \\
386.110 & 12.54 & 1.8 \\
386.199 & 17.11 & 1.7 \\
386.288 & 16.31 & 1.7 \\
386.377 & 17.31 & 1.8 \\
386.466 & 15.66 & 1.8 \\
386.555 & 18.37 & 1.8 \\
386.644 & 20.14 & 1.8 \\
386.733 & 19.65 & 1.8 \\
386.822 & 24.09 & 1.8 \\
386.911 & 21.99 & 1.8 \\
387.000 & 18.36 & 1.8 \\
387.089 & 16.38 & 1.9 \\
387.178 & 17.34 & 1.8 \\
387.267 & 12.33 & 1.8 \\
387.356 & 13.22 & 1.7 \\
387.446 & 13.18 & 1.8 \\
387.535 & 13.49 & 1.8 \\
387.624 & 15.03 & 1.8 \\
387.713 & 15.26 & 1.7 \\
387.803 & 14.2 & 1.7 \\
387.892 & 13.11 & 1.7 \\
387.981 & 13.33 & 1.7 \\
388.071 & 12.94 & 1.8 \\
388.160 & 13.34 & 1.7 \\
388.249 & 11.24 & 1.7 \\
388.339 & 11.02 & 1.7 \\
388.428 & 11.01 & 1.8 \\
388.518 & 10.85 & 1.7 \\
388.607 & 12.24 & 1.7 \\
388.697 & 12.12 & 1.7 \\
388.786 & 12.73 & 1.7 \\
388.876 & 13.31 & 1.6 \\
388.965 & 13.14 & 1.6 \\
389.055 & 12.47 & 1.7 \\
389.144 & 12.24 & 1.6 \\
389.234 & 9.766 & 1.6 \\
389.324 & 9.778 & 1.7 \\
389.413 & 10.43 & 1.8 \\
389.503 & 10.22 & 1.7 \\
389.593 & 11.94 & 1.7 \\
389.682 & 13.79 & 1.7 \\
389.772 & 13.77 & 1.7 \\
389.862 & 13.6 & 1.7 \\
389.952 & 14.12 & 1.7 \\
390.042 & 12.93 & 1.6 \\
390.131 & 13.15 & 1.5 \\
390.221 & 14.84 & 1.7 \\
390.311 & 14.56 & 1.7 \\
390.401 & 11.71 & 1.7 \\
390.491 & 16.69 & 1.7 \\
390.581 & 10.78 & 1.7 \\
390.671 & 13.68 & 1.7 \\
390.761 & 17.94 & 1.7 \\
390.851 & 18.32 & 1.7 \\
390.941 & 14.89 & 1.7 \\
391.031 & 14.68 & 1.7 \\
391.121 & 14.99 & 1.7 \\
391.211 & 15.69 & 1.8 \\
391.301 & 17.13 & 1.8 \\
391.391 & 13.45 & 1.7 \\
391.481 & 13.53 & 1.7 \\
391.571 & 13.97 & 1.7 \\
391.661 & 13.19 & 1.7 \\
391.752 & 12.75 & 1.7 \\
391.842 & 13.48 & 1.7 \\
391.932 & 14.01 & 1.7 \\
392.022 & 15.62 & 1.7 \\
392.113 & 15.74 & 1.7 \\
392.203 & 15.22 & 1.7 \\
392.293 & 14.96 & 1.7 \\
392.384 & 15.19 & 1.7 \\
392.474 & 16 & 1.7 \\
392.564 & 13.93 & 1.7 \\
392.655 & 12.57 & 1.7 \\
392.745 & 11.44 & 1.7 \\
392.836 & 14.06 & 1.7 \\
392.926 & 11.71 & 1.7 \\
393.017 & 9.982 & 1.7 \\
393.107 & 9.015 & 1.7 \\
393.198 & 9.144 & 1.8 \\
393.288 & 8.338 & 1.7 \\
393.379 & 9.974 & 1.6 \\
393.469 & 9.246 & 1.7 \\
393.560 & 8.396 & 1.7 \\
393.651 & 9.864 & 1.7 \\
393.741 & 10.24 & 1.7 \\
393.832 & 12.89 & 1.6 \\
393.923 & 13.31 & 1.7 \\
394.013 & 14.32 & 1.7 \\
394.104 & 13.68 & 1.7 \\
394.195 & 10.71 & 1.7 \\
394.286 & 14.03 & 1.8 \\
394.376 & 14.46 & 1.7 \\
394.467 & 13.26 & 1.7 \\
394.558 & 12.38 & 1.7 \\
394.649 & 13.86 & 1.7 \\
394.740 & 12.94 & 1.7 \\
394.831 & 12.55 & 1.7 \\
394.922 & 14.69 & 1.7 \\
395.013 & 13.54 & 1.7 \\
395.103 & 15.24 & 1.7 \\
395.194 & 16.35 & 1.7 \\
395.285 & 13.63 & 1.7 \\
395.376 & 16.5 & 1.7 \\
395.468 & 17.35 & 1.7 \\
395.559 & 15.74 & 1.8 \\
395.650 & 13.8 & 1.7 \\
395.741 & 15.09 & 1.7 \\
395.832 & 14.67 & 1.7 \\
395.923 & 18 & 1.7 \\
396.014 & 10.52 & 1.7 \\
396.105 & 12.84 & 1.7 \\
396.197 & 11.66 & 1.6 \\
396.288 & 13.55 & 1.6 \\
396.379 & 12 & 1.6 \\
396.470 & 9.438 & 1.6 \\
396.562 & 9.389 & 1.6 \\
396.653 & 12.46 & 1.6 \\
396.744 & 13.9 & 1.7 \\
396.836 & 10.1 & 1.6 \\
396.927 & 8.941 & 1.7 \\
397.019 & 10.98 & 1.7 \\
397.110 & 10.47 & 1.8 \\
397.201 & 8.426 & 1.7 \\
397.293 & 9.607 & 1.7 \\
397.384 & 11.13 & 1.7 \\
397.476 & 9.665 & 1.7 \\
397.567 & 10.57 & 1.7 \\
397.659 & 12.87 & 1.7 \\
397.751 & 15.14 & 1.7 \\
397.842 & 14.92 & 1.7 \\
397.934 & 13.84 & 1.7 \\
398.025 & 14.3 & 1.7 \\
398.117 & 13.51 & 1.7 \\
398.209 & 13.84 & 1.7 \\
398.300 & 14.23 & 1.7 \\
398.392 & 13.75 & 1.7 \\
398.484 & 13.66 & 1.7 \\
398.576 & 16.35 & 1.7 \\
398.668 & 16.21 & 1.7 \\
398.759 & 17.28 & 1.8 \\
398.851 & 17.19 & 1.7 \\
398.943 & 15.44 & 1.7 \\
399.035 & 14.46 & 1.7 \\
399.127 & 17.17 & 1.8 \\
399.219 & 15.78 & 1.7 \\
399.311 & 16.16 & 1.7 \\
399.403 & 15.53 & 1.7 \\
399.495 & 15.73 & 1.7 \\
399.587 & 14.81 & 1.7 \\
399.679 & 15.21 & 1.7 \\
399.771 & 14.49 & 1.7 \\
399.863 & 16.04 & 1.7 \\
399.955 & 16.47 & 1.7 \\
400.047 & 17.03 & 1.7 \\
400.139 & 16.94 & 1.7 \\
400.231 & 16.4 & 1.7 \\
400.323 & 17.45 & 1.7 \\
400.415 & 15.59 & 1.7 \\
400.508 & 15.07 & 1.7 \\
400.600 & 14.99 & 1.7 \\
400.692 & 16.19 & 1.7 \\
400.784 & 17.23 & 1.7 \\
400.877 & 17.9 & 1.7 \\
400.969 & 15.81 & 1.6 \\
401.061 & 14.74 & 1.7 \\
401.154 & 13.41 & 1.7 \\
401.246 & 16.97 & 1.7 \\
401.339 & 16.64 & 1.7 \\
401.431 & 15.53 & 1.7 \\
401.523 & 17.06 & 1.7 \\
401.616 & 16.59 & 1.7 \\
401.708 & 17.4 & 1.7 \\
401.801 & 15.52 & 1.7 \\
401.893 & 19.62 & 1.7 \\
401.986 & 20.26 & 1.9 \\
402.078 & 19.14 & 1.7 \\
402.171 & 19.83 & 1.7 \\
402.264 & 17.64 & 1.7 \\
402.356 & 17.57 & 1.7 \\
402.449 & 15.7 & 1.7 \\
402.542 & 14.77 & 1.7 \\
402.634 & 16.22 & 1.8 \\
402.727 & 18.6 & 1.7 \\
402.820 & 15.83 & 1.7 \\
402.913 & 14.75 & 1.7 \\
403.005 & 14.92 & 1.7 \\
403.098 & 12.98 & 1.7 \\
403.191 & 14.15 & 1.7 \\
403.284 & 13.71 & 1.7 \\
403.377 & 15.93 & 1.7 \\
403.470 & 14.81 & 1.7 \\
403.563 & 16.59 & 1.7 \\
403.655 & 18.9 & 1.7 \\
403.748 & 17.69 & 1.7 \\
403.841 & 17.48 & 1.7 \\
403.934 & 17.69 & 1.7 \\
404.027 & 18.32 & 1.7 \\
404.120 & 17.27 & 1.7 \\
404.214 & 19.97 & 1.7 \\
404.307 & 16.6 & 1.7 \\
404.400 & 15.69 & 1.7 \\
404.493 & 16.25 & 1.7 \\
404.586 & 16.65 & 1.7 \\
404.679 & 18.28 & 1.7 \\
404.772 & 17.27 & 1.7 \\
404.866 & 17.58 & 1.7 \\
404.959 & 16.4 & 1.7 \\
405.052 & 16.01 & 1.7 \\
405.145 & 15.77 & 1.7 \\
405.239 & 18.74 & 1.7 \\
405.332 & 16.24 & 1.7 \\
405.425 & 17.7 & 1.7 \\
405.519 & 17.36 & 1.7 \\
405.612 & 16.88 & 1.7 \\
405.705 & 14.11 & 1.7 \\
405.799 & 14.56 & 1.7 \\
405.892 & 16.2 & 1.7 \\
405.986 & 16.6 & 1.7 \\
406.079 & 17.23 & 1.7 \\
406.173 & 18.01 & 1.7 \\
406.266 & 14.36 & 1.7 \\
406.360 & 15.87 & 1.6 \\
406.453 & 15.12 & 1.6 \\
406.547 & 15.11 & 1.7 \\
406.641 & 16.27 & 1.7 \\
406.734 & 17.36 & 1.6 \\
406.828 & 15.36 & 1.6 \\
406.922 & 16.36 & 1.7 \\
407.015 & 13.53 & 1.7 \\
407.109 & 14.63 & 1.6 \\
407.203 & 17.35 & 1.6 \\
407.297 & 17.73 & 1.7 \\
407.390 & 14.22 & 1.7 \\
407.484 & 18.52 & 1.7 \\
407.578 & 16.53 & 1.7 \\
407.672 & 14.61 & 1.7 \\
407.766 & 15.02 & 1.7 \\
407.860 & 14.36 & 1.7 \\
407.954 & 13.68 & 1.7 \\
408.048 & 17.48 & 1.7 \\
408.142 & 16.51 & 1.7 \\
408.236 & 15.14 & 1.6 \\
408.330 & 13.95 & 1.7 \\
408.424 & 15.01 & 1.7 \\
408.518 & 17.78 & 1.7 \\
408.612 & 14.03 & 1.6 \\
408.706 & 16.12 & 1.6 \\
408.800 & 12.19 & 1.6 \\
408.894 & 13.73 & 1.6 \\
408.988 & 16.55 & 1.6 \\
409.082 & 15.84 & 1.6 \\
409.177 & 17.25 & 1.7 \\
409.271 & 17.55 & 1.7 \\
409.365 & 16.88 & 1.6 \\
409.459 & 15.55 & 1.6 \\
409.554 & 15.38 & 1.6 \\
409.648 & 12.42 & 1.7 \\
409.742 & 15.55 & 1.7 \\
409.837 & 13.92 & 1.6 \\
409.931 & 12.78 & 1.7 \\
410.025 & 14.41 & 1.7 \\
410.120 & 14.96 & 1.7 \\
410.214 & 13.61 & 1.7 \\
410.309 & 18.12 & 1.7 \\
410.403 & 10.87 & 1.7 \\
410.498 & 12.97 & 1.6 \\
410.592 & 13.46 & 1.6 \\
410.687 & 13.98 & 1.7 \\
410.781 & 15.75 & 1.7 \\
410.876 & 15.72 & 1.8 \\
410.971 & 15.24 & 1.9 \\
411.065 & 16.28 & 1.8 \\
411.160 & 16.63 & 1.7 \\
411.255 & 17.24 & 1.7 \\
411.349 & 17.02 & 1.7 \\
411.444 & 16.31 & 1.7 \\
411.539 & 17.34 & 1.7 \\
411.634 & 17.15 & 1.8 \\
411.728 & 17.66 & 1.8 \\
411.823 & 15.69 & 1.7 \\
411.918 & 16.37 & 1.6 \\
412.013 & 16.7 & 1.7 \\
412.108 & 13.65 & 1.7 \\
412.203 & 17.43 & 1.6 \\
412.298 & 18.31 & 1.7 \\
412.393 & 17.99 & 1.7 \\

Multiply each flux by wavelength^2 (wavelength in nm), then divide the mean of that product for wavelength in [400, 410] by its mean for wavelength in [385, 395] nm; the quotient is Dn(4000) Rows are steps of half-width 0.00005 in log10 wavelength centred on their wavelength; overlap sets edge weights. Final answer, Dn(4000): 1.27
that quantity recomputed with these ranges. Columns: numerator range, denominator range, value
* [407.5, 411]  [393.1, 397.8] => 1.30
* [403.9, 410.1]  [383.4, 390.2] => 1.31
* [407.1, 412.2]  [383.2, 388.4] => 1.27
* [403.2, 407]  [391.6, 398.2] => 1.37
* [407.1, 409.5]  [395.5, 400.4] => 1.19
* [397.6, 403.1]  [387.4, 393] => 1.25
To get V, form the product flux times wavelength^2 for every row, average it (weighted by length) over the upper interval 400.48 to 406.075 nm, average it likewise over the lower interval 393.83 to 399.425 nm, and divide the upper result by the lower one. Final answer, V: 1.27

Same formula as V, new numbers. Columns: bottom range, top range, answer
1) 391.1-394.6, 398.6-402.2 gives 1.33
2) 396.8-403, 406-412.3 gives 1.07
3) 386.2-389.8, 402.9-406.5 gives 1.26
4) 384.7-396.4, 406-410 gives 1.23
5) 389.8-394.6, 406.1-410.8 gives 1.25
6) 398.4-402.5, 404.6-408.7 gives 1.01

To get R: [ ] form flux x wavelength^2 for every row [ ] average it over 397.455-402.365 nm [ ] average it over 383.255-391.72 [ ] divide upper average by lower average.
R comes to 1.24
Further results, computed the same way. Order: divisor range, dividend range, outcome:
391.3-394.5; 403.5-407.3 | 1.40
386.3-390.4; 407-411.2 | 1.20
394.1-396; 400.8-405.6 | 1.22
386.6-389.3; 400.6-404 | 1.25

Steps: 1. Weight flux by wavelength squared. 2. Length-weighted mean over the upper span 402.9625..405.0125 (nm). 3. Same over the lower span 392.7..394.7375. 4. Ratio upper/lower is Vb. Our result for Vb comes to 1.5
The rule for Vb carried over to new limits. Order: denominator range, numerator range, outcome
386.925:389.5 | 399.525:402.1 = 1.34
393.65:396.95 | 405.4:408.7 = 1.27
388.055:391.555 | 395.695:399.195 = 1.03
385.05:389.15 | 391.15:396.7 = 0.94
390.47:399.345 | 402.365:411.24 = 1.25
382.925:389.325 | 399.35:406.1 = 1.35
